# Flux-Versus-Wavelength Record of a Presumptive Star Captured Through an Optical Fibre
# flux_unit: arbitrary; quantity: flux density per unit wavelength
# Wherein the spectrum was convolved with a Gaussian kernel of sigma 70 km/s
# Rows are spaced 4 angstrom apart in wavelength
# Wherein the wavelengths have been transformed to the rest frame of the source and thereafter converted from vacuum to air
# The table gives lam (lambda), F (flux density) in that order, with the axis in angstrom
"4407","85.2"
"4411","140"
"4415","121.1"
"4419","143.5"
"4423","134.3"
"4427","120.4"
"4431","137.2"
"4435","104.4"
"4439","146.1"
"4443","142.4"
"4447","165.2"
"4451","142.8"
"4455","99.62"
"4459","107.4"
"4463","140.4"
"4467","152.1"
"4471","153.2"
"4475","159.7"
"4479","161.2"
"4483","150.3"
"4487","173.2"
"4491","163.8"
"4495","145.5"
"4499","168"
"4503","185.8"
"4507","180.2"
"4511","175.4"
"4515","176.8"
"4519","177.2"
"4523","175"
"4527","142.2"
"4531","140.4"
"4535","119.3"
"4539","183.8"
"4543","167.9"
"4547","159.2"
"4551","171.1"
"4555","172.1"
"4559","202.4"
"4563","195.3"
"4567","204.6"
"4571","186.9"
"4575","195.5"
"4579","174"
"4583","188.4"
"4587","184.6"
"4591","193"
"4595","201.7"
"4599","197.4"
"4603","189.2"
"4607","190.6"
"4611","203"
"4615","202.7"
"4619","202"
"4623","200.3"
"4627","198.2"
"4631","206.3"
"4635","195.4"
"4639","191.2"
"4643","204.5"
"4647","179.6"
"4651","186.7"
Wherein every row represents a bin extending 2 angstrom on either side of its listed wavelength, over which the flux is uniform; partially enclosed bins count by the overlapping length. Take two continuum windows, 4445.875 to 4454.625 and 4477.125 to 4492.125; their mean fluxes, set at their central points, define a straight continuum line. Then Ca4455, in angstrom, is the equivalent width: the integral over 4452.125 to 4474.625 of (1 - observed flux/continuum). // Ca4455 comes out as 2.61 angstrom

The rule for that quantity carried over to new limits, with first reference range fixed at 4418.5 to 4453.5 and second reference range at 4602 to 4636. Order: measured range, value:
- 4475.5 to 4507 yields -1.9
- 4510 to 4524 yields -1.0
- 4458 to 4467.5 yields 0.8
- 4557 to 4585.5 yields -1.5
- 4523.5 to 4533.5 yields 1.4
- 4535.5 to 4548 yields 0.5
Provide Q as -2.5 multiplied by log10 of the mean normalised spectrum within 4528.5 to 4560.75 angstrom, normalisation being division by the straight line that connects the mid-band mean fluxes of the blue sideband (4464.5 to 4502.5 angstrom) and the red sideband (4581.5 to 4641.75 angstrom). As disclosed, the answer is 0.09 mag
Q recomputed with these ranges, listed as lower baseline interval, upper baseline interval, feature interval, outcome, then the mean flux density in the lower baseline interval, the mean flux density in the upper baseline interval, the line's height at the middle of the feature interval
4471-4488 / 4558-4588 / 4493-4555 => 0.06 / 159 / 191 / 175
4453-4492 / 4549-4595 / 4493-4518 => -0.08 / 146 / 189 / 160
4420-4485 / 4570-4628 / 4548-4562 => -0.02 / 139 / 194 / 177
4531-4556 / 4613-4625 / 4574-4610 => -0.02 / 160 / 202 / 187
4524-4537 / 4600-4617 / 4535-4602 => -0.12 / 137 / 196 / 166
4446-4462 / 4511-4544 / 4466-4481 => -0.15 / 127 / 161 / 136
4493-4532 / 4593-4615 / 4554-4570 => -0.06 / 167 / 197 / 183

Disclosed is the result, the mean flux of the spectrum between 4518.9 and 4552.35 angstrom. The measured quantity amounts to 158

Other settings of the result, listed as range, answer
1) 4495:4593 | 175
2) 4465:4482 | 156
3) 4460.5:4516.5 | 163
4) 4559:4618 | 194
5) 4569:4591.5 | 187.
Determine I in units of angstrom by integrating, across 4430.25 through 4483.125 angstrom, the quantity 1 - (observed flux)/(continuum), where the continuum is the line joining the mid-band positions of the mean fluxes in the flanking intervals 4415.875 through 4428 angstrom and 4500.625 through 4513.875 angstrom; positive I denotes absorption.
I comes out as 4.2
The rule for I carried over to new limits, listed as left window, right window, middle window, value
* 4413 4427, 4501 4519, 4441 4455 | 0.3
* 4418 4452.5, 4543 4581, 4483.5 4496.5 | -0.3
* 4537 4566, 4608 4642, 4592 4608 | -0.2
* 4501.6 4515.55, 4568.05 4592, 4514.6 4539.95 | 3.4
